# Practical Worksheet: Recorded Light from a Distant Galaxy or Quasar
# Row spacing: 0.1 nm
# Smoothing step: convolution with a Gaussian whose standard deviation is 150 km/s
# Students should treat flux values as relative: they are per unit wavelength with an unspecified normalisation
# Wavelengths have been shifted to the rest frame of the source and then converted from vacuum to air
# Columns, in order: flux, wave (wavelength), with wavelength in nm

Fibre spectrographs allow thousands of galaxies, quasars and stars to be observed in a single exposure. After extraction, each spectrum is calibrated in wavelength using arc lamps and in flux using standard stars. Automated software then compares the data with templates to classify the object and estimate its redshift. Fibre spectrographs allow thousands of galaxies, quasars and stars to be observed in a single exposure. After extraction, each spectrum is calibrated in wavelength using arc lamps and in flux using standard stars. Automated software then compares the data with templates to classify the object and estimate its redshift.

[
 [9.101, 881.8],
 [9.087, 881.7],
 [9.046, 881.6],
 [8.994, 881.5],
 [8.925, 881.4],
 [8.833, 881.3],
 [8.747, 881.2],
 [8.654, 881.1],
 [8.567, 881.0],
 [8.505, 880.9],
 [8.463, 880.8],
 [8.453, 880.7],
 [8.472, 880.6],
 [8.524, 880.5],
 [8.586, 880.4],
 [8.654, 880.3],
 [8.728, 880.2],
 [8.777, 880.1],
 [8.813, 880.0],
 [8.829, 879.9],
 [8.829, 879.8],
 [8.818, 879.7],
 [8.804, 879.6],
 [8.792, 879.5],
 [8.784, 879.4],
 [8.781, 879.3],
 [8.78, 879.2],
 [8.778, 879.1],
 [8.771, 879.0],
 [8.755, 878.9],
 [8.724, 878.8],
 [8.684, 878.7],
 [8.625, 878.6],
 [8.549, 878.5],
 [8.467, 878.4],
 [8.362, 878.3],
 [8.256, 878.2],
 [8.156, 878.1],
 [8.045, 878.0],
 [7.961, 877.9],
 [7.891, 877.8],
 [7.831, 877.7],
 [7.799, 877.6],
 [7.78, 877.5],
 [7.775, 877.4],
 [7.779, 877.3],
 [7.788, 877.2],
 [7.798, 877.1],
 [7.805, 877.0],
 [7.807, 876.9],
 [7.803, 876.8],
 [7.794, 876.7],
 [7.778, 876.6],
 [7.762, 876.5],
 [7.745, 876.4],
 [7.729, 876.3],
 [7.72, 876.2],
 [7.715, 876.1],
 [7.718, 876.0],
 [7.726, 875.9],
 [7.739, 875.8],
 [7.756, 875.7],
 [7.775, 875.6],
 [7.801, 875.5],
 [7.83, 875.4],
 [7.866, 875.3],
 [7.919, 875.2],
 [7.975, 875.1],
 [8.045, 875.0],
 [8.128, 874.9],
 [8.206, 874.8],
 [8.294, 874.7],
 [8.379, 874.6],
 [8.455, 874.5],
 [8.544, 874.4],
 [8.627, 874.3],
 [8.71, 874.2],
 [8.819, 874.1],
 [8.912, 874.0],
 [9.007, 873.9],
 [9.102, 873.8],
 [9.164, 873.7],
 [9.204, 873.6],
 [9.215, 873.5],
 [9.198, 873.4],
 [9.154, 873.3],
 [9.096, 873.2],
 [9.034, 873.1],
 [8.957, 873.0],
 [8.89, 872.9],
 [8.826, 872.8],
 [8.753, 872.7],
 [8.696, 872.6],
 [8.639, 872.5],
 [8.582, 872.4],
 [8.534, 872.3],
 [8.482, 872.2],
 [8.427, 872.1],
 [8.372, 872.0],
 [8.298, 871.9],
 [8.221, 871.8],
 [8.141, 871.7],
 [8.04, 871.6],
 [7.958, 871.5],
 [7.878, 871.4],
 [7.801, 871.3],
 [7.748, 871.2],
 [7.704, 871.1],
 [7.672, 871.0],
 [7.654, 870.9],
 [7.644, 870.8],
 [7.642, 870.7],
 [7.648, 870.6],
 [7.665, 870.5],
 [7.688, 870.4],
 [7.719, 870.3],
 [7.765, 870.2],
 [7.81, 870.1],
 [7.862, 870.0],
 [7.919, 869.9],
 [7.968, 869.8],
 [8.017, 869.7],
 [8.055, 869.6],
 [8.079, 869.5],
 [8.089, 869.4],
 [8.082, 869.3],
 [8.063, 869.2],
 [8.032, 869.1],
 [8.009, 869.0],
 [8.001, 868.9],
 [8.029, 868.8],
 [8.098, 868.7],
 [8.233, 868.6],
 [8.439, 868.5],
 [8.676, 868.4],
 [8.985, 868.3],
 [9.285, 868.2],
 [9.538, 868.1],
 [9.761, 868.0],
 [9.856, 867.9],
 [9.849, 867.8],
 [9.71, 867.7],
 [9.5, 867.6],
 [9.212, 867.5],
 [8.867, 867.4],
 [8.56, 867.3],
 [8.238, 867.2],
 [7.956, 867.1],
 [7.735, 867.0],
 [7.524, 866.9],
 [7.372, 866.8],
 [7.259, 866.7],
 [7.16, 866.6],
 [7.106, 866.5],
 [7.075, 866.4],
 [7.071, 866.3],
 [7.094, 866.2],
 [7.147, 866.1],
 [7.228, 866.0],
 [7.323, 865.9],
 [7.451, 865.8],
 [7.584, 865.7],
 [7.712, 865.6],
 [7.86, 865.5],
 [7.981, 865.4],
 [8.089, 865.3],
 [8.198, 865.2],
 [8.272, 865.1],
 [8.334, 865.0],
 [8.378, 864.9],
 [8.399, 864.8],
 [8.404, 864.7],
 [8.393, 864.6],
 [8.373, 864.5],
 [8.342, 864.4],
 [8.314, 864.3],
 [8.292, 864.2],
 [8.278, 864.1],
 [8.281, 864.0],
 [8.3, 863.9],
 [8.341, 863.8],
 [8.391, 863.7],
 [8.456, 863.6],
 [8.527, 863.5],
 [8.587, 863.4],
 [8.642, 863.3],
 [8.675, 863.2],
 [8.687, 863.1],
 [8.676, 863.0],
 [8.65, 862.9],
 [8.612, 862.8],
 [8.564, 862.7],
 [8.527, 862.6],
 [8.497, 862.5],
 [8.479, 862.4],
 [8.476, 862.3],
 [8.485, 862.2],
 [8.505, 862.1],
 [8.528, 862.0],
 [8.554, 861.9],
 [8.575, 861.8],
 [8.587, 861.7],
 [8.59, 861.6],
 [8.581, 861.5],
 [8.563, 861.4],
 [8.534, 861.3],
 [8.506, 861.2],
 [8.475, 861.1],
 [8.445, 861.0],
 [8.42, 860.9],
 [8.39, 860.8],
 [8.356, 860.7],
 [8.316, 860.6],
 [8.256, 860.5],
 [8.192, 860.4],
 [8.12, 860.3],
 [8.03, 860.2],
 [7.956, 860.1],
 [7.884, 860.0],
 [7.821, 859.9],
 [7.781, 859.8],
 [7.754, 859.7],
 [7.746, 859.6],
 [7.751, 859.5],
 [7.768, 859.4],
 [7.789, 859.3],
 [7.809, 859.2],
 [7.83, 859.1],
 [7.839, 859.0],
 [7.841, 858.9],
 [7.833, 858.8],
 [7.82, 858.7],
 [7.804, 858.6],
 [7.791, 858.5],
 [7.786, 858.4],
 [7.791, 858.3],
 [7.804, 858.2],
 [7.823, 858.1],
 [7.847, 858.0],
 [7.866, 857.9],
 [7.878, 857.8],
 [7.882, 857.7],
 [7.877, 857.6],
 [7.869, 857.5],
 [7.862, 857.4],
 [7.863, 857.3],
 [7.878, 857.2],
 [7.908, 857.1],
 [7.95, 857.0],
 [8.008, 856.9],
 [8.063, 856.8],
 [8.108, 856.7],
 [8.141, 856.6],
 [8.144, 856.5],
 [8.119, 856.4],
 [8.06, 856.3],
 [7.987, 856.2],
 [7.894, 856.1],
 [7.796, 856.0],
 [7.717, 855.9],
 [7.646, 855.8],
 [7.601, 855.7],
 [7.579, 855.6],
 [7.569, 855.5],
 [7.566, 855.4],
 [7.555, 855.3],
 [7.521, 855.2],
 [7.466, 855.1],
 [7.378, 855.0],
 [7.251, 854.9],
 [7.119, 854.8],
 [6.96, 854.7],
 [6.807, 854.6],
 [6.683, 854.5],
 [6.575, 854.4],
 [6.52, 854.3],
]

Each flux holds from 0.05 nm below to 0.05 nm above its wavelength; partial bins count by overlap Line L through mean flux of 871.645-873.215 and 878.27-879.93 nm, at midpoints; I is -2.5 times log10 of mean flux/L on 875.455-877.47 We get 0.12 mag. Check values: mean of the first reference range 8.61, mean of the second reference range 8.72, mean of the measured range 7.77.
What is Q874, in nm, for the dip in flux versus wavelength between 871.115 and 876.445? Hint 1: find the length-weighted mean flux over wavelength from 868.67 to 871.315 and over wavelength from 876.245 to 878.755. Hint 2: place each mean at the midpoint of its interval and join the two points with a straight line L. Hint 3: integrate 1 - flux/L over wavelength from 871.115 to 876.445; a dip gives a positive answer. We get -0.293 nm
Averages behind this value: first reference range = 7.87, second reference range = 7.99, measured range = 8.37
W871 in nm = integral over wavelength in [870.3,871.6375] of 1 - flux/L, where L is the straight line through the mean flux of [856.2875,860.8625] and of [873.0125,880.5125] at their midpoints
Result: 0.08 nm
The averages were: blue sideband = 7.94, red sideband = 8.35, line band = 7.75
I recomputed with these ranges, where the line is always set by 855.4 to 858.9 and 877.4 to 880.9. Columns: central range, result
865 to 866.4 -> 0.07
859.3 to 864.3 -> -0.05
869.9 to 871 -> 0.07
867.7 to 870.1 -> -0.04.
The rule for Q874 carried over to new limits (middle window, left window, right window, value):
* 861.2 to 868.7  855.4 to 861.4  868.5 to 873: -0.29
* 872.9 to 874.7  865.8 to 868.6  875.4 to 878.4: -0.21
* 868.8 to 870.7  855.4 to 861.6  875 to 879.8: 0.03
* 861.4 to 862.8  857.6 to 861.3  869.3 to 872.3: -0.10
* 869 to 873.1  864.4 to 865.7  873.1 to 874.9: 0.24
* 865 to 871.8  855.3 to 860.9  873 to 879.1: 0.04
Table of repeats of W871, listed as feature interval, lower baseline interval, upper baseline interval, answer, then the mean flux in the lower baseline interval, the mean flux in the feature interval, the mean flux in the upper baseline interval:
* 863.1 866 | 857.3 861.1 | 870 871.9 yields -0.12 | 7.94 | 8.21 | 7.81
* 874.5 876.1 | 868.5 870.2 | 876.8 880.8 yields 0.06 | 8.03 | 7.95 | 8.39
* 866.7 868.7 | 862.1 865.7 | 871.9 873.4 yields -0.05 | 8.38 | 8.75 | 8.75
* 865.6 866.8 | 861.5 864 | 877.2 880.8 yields 0.18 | 8.53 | 7.25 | 8.46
